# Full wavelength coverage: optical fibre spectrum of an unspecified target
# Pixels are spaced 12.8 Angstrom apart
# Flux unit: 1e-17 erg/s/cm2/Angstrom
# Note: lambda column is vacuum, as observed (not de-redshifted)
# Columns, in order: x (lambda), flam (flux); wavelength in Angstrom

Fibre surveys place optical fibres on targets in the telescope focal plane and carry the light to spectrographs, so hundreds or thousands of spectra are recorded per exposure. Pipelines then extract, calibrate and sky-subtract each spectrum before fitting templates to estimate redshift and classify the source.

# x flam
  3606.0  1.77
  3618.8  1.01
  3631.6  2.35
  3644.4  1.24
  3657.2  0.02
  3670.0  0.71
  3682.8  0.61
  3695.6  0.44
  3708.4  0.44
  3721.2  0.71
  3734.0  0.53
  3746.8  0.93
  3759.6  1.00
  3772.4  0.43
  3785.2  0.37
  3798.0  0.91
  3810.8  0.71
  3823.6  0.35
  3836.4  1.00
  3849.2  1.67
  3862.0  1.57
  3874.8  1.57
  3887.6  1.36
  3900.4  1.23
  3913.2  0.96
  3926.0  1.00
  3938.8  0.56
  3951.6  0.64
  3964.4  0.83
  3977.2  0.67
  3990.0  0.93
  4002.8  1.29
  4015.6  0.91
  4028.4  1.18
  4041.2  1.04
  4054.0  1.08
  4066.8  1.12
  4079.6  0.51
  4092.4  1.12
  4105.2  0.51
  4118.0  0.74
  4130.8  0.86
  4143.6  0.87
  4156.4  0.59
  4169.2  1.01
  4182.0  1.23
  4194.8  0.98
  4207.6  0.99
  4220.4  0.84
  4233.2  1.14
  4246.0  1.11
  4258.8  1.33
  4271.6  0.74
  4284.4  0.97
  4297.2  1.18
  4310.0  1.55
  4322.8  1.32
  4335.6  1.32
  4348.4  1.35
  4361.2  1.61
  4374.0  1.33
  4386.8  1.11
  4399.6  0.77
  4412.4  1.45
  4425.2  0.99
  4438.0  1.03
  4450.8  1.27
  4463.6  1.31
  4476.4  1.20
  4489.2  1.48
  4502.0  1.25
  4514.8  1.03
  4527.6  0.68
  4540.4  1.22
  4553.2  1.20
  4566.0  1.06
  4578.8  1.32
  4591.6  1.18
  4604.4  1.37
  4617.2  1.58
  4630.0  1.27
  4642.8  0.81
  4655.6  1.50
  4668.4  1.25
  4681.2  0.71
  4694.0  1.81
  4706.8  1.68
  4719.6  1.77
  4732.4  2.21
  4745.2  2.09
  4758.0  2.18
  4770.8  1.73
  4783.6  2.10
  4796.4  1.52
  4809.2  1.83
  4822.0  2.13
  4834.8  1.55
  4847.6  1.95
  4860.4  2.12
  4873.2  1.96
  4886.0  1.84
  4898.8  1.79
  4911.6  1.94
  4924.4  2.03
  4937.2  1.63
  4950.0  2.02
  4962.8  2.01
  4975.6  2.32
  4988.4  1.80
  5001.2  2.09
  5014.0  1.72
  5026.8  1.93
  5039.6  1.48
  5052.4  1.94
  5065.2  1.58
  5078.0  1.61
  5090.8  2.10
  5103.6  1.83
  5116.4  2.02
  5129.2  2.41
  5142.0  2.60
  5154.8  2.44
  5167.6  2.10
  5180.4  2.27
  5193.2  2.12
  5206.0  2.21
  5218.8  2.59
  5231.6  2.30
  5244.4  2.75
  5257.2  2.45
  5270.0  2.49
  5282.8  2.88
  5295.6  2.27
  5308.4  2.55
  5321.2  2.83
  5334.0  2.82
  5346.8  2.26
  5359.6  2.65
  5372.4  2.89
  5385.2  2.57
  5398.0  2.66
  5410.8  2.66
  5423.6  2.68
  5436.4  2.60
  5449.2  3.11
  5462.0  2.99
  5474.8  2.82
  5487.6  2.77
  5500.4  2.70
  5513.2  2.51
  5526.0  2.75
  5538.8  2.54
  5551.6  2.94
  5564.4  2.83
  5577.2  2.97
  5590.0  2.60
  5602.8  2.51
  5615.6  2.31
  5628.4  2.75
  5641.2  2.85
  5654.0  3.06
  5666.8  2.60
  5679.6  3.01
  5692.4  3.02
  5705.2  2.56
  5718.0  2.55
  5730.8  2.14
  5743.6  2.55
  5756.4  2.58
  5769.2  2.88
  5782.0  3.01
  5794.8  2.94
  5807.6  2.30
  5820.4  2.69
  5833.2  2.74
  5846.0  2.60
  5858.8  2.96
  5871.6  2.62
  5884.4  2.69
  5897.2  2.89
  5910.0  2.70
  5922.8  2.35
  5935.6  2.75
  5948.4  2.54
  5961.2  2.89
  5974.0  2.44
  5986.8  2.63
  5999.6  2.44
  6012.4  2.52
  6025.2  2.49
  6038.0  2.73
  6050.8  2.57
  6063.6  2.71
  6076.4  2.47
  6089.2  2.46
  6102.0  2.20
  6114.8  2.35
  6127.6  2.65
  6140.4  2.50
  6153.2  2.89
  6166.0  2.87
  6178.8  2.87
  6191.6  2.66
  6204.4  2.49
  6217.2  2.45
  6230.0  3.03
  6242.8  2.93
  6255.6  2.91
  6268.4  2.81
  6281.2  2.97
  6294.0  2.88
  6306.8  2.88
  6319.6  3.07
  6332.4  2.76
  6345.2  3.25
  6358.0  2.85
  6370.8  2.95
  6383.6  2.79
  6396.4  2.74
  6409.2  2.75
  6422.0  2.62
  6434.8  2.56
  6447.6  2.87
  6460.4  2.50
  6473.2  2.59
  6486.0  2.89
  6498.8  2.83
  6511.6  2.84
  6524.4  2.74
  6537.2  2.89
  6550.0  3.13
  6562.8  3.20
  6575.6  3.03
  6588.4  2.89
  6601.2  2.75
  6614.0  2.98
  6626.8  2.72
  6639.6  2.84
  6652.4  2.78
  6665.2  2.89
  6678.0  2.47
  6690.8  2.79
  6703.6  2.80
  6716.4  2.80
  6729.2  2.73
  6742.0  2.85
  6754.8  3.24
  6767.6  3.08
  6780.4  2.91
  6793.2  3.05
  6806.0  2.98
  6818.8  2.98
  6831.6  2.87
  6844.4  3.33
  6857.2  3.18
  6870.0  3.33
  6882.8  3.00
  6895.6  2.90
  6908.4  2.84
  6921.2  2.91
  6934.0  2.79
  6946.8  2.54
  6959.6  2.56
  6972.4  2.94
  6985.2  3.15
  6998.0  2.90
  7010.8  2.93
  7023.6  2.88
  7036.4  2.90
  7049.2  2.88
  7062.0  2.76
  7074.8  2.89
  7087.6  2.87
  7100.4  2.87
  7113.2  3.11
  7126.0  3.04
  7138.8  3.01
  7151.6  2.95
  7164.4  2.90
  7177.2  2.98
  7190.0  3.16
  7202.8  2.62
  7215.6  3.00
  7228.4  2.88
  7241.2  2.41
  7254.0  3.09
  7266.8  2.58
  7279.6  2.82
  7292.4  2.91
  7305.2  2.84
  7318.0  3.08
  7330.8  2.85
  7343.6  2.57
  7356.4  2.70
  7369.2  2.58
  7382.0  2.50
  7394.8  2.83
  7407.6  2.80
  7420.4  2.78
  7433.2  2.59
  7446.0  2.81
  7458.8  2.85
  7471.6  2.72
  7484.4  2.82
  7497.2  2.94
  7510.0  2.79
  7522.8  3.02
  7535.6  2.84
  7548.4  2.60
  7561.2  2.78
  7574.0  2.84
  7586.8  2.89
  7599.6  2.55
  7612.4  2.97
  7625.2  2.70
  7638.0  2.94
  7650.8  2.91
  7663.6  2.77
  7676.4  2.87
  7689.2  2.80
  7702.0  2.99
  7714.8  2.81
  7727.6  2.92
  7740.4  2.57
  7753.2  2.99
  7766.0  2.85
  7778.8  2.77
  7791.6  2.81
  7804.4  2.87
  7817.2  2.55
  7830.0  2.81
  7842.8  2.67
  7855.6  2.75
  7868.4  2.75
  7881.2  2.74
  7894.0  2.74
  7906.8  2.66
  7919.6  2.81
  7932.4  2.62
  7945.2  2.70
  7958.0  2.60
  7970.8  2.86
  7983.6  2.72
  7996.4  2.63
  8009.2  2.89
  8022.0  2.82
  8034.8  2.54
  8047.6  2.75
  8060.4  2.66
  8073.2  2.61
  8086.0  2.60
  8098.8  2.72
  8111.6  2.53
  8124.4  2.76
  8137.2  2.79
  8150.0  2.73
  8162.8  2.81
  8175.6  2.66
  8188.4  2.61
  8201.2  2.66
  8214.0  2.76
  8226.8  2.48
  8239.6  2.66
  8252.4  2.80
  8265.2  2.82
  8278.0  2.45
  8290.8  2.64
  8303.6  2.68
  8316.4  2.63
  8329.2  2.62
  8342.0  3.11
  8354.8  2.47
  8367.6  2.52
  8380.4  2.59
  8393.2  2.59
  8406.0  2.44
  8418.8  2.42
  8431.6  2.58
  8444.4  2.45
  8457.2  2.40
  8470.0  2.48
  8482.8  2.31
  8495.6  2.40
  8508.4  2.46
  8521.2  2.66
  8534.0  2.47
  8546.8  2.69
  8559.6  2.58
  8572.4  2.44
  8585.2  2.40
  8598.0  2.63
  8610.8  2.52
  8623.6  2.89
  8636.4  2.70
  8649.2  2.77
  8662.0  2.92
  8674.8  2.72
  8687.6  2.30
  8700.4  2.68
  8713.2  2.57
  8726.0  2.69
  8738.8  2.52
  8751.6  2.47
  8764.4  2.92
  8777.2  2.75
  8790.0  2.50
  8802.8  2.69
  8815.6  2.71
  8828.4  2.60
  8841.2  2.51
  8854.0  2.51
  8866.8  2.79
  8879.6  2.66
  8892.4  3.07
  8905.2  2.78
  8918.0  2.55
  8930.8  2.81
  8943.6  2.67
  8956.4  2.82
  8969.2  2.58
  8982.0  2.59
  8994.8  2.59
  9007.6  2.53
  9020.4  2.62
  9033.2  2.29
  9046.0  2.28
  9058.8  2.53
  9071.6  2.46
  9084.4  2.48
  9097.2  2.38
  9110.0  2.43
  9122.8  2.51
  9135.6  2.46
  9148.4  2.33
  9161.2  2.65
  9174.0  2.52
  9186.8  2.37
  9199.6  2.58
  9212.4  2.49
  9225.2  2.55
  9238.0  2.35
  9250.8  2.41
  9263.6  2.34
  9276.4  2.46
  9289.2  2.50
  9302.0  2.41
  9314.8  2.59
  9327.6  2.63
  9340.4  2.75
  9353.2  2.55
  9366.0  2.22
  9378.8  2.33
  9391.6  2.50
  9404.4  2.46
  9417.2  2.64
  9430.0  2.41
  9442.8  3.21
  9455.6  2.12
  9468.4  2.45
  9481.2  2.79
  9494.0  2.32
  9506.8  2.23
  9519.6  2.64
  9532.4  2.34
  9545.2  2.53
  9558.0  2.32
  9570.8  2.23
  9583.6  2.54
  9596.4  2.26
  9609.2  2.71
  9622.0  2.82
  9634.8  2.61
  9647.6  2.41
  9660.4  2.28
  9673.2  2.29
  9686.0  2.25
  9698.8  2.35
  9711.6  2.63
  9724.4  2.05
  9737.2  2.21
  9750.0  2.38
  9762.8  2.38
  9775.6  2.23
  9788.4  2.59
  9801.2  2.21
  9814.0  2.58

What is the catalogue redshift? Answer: 0.18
